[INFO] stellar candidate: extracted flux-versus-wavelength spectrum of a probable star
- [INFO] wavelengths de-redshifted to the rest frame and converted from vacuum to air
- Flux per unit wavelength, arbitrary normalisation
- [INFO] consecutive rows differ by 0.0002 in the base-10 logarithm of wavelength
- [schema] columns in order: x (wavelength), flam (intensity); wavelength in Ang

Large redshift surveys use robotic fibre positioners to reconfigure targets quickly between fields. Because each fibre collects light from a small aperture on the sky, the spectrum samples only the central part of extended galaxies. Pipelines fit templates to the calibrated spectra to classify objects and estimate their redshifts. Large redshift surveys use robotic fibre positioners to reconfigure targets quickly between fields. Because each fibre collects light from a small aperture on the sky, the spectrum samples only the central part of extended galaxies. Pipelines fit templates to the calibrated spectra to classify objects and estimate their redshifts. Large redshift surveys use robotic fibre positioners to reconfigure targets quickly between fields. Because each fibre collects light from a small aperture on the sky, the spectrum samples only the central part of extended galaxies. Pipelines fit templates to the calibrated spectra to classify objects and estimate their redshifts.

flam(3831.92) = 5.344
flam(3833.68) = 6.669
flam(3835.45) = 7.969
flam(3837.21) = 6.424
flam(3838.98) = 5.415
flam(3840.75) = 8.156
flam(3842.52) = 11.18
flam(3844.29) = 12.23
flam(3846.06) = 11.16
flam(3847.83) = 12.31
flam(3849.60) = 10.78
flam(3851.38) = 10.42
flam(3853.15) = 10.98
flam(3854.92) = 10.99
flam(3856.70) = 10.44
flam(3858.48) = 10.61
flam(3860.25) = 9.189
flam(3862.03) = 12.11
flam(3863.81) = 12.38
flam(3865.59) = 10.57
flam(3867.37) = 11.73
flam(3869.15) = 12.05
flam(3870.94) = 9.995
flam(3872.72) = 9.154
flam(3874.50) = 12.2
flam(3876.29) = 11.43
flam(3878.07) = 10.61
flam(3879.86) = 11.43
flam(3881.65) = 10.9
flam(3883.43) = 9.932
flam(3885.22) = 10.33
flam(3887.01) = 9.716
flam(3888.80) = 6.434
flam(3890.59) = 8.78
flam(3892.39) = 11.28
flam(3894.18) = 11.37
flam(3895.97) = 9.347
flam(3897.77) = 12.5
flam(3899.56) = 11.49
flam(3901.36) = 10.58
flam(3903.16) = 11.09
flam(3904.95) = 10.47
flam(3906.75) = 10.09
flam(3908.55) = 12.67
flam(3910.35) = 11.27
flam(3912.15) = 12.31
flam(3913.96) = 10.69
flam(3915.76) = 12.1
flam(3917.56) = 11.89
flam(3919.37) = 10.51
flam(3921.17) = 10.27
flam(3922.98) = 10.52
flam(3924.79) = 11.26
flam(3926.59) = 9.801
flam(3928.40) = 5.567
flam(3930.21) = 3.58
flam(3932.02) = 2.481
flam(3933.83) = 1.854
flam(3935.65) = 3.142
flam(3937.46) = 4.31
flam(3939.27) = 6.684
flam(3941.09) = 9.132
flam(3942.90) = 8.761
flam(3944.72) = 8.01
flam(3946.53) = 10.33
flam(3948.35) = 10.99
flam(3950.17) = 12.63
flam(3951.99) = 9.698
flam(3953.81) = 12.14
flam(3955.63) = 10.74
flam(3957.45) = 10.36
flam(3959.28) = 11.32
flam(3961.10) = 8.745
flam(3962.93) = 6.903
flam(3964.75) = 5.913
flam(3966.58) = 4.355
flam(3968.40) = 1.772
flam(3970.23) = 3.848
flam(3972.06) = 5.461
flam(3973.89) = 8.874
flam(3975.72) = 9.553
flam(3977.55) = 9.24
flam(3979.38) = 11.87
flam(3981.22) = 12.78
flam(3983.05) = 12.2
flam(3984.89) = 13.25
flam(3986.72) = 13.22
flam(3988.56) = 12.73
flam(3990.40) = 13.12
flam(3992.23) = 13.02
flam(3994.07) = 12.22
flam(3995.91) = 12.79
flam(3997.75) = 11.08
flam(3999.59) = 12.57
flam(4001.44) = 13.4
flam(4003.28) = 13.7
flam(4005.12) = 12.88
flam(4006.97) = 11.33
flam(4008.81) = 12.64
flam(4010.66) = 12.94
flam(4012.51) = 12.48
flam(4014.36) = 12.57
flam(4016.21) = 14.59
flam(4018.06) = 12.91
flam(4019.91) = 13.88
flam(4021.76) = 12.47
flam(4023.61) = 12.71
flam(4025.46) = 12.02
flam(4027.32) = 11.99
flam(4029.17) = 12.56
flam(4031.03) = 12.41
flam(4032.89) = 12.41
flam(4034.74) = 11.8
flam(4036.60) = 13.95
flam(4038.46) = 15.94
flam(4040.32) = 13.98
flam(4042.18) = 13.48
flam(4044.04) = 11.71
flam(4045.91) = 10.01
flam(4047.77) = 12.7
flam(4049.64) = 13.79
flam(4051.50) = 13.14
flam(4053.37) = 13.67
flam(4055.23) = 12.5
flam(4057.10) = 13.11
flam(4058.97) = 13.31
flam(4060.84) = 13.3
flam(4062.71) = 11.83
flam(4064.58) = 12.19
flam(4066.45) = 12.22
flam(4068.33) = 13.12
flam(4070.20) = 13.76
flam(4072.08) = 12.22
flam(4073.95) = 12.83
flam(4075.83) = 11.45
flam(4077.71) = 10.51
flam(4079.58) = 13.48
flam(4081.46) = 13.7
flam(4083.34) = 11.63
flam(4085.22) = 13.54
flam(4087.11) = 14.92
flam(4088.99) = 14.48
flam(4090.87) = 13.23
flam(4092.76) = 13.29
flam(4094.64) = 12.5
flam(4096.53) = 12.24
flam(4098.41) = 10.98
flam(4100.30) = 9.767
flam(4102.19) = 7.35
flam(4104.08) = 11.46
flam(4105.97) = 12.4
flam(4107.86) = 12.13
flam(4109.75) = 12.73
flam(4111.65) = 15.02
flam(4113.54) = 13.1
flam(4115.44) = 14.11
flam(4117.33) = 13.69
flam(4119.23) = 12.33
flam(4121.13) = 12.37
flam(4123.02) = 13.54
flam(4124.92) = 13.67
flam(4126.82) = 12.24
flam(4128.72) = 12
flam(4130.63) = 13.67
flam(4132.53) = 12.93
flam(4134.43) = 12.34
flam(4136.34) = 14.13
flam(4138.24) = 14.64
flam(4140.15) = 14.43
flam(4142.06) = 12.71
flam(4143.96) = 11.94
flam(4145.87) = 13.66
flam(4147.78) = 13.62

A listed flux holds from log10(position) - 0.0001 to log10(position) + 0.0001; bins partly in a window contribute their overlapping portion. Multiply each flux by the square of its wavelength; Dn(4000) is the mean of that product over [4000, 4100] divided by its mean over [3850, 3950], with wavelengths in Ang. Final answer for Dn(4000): 1.41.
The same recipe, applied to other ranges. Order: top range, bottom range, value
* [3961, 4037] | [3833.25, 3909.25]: 1.16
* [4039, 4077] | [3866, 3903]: 1.31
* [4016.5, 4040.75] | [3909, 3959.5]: 1.52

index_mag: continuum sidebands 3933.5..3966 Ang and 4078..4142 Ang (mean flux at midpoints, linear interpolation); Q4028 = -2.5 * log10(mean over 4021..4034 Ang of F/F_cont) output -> -0.17 mag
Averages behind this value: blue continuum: 8.5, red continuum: 12.8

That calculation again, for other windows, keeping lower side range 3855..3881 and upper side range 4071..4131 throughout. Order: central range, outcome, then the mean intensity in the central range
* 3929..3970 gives 0.487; 7.38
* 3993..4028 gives -0.065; 12.7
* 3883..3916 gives 0.057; 10.6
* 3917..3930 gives 0.185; 9.58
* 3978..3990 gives -0.069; 12.6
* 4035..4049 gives -0.076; 13.1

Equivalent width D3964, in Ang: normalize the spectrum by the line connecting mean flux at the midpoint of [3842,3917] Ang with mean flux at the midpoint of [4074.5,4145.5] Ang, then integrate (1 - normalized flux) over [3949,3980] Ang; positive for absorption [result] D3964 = 8.4 Ang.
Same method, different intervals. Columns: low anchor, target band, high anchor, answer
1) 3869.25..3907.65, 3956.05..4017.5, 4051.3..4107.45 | 4.19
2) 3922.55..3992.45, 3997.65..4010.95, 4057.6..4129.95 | -3.47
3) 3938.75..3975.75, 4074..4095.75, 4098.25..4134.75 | -2.51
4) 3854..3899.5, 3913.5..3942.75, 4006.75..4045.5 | 9.41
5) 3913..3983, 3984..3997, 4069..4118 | -4.40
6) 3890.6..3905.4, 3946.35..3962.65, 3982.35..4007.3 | 1.79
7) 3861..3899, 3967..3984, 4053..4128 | 4.83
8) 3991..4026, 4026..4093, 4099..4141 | -0.77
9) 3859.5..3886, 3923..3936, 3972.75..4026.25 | 6.44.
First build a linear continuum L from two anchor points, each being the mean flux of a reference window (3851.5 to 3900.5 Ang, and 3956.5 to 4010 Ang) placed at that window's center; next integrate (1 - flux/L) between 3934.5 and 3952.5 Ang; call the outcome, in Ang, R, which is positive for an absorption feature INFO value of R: 3.8 Ang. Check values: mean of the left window 10.7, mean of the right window 10.4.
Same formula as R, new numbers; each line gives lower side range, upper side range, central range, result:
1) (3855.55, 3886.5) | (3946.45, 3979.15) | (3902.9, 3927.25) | -3.35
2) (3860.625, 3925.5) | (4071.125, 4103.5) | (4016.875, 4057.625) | -3.43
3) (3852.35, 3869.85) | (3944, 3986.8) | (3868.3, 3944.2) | 6.22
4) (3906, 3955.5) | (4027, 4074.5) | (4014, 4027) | -1.22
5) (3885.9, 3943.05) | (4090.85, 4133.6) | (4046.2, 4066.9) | -2.34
